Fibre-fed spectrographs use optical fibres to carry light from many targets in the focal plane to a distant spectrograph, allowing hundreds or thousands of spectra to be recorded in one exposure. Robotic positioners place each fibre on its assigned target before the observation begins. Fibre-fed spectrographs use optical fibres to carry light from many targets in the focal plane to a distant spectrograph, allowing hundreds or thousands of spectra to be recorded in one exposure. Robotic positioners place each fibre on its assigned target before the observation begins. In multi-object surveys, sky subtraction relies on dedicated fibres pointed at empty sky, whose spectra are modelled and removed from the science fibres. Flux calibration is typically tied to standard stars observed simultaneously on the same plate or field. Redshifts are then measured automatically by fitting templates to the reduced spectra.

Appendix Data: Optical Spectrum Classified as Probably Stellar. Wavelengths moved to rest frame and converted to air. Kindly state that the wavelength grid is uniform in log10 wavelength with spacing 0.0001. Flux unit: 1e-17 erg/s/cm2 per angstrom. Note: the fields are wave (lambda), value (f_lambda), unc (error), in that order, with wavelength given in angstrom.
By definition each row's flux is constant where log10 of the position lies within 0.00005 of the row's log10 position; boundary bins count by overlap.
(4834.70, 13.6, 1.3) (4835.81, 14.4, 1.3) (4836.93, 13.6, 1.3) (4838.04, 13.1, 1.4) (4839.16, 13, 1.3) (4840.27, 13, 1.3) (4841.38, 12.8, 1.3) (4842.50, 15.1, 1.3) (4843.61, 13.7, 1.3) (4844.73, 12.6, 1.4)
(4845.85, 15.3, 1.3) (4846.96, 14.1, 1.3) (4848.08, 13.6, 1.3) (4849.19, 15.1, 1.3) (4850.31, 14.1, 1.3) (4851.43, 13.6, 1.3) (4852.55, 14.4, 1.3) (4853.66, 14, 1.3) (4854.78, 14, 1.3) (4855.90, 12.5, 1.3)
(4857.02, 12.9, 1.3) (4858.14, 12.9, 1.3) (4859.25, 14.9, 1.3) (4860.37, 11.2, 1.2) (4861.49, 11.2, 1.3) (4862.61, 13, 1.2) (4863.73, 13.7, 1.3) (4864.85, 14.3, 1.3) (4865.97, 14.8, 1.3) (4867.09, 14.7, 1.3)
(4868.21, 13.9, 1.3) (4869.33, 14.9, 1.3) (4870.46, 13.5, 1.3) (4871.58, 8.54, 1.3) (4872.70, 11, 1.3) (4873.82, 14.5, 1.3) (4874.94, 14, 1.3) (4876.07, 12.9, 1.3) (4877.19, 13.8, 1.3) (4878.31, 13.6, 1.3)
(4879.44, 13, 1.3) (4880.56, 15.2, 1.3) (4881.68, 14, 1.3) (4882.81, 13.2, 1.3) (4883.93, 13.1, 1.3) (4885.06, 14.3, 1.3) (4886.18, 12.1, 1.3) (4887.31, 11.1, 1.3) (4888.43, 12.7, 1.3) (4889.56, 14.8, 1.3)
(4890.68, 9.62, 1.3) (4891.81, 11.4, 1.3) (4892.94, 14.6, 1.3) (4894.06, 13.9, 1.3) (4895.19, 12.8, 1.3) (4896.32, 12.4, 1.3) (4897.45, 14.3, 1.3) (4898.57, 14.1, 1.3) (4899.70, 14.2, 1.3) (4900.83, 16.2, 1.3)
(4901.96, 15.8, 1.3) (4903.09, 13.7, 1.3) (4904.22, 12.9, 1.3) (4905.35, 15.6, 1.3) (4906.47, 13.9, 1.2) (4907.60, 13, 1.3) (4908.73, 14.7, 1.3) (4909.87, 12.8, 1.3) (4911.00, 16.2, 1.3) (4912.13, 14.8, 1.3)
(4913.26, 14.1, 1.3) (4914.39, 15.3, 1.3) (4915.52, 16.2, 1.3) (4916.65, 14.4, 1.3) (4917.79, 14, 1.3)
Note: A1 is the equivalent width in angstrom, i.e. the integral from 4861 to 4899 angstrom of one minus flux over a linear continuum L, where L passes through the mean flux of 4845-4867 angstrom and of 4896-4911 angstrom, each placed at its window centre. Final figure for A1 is 2.03 angstrom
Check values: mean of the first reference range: 13.7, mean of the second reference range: 14.2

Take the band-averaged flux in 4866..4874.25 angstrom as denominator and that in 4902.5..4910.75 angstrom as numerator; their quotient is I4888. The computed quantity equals 1.06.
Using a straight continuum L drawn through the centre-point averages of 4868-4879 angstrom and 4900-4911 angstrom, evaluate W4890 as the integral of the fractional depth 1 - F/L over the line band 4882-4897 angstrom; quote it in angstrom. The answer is 1.0 angstrom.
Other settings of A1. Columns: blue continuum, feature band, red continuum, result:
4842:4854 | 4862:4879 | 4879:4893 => 0.1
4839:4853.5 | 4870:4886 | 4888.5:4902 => 0.6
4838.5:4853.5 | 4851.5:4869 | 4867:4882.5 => 0.1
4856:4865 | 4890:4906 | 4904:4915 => 0.4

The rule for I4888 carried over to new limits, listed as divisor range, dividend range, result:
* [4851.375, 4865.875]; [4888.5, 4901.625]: 1.01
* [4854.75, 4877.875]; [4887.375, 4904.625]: 1.02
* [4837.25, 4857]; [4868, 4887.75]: 0.96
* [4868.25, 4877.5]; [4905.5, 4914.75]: 1.11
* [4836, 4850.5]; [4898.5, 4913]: 1.05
